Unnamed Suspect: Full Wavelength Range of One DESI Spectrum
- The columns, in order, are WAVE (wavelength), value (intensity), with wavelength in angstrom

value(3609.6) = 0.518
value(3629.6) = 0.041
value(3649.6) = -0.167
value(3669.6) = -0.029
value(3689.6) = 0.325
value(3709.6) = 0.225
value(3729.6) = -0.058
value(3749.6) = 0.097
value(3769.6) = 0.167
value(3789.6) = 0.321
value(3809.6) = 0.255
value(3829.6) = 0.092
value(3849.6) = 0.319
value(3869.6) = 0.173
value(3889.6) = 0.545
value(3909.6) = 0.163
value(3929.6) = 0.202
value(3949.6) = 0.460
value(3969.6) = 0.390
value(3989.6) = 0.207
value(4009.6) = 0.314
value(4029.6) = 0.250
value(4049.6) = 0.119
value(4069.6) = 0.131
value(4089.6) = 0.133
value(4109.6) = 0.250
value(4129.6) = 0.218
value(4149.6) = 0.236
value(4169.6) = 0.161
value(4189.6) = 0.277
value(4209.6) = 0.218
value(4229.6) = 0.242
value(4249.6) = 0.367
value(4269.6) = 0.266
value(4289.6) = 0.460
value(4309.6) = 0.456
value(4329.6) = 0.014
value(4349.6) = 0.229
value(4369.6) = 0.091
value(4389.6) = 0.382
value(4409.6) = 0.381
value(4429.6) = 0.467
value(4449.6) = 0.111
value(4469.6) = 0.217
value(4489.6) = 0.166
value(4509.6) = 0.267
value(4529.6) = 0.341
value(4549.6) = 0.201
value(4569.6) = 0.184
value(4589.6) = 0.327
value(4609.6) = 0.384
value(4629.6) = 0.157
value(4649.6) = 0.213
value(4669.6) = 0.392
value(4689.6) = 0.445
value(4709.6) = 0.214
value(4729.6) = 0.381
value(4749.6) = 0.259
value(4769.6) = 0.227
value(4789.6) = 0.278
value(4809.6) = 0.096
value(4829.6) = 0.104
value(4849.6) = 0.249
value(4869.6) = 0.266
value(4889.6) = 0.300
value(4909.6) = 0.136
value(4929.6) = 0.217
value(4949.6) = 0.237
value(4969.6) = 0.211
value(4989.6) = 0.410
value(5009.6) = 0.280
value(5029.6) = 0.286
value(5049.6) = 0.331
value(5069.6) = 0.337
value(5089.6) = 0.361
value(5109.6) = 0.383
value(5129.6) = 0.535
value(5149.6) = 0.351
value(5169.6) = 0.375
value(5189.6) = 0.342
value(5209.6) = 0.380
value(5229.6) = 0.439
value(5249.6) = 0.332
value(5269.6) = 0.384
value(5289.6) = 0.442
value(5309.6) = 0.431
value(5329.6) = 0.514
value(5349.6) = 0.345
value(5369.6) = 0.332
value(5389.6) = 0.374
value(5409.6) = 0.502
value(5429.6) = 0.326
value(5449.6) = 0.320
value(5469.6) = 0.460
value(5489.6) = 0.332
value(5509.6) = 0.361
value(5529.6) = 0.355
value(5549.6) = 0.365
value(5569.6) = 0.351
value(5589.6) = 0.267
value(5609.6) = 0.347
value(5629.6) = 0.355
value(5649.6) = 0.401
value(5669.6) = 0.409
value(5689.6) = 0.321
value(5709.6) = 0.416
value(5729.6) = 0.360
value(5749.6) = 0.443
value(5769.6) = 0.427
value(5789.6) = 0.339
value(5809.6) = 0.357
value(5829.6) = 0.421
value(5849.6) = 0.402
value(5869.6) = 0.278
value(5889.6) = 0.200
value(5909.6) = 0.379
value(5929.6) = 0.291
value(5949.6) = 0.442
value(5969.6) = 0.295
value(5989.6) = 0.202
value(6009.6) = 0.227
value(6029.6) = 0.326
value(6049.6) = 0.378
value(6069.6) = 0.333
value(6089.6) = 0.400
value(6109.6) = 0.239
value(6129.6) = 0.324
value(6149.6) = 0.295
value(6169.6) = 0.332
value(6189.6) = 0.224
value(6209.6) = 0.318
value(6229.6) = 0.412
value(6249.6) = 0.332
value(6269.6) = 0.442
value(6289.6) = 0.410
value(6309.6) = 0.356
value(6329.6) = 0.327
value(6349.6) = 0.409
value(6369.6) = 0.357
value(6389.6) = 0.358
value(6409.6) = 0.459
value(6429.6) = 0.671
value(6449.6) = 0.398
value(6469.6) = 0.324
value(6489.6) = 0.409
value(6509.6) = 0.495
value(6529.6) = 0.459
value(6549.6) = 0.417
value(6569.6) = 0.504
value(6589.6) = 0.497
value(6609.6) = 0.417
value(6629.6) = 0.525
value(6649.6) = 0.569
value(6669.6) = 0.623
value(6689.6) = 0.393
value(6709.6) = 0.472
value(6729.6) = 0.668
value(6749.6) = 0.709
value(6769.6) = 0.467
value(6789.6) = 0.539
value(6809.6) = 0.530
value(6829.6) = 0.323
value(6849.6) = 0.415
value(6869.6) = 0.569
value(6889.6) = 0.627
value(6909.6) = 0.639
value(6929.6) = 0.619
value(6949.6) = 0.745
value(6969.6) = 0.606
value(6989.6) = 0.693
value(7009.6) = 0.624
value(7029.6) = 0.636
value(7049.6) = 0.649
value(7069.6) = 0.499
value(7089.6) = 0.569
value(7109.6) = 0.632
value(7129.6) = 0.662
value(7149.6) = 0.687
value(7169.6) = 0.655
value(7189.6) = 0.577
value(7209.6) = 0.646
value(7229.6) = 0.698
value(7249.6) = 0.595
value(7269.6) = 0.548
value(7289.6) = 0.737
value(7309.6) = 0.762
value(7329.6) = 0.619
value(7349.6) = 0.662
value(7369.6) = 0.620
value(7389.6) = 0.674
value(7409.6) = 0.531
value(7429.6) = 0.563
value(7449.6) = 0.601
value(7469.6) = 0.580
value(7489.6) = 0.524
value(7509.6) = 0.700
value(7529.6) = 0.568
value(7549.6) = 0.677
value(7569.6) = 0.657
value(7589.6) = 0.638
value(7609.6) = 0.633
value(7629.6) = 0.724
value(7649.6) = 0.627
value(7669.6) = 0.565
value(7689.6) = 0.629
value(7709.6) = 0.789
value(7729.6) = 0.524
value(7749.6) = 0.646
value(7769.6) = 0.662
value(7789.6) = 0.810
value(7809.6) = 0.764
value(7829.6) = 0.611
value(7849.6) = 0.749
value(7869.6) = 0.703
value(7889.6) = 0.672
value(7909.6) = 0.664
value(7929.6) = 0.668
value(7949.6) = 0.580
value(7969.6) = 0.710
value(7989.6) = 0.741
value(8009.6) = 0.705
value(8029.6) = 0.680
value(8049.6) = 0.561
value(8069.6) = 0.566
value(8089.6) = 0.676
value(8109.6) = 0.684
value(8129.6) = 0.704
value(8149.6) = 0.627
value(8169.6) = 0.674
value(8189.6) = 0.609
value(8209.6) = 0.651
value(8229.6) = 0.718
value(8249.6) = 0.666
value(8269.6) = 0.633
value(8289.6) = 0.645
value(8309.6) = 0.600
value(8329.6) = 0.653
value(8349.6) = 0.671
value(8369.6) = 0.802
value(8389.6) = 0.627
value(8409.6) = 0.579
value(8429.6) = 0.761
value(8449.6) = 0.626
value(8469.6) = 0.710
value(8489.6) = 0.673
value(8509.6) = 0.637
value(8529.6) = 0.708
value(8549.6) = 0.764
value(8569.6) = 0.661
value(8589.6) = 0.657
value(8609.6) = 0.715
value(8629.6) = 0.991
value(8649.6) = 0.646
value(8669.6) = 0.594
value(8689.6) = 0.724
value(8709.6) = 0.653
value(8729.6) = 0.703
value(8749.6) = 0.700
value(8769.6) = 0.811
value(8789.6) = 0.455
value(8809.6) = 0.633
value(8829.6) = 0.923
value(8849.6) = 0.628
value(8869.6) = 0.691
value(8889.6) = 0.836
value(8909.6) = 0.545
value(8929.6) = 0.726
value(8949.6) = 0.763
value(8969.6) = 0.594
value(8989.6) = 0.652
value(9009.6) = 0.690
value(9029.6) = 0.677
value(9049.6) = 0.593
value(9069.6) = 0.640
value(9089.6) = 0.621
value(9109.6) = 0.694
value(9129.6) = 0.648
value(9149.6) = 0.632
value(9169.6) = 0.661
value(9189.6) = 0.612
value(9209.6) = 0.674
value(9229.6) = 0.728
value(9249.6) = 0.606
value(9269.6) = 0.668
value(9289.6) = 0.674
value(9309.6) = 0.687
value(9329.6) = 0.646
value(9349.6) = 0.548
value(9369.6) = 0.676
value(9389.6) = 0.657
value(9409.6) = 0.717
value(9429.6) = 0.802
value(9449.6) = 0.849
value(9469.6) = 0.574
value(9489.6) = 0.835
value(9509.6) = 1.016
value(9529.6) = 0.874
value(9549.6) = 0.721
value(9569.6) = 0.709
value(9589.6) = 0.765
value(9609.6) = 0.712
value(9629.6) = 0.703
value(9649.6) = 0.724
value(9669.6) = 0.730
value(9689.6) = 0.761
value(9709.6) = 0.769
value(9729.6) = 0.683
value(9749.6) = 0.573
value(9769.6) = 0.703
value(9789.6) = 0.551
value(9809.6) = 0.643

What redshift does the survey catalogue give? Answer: 0.722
